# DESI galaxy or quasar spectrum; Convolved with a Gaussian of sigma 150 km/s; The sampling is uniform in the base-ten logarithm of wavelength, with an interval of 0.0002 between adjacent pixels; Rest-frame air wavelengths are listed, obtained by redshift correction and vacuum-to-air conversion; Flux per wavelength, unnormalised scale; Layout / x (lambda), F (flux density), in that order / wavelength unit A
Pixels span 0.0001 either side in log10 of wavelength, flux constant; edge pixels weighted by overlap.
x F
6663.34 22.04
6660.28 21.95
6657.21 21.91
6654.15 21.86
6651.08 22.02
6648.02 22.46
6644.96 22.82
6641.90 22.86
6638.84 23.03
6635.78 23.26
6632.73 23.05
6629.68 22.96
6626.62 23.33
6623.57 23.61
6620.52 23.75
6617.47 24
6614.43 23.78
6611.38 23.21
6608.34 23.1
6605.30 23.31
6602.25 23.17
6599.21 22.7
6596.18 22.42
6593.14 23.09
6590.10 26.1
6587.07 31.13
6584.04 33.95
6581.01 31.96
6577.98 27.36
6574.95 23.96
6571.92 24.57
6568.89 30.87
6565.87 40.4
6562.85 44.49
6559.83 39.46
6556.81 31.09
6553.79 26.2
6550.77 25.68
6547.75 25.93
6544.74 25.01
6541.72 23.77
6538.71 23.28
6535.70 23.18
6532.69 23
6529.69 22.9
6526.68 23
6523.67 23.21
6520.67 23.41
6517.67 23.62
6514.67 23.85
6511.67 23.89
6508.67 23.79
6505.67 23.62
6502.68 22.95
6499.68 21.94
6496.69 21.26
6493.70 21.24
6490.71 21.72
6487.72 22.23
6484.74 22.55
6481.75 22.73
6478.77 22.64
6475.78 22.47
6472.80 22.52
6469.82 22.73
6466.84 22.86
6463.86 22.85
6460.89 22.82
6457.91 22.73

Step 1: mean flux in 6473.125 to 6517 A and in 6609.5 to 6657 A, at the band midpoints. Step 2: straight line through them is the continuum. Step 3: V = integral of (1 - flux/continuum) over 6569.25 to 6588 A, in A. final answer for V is -4.9 A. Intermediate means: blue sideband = 22.6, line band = 28.9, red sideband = 23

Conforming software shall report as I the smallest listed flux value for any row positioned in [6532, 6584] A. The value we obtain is 23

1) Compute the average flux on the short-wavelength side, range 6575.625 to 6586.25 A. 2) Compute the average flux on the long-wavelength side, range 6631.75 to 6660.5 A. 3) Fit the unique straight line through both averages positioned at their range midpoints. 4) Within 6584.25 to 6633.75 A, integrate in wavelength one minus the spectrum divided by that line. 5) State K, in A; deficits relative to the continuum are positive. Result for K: 5.3 A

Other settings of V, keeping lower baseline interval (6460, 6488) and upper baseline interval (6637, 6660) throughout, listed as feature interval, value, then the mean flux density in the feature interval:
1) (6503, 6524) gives -0.94 A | 23.6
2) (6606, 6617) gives -0.47 A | 23.4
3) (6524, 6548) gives -1.12 A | 23.6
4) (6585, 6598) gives -2.01 A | 26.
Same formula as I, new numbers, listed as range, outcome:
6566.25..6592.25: 23.96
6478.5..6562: 21.24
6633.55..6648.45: 22.46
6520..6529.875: 22.9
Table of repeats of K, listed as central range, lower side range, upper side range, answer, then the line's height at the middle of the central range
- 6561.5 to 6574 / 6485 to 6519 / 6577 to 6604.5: -4.27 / 25.7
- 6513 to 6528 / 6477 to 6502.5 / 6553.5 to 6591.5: 1.33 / 25.7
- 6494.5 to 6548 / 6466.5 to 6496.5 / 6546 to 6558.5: 3.79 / 25.1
